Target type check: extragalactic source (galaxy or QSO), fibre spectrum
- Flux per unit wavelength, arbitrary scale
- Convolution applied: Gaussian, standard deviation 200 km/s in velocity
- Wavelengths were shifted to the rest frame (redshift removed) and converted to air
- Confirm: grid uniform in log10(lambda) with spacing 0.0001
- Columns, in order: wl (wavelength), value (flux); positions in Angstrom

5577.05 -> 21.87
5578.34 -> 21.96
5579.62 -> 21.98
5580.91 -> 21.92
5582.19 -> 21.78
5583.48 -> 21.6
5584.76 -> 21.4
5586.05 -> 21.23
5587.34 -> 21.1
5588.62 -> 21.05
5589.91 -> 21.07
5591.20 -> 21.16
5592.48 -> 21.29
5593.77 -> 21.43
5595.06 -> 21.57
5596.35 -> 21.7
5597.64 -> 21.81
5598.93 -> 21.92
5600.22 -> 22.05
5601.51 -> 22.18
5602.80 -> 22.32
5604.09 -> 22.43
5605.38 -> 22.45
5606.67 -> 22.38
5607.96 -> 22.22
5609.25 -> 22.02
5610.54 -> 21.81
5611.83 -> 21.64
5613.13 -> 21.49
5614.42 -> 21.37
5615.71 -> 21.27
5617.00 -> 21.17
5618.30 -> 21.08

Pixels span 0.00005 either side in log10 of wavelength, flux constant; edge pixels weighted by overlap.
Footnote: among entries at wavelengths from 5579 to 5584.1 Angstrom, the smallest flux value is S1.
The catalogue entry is 21.6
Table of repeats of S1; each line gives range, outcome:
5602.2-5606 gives 22.32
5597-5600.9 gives 21.81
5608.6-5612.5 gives 21.64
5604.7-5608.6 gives 22.22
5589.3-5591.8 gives 21.07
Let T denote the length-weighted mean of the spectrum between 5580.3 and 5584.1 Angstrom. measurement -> 21.8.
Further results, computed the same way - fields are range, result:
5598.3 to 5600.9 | 22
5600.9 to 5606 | 22.3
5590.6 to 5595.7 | 21.4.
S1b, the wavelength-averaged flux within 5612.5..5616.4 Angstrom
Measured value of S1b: 21.4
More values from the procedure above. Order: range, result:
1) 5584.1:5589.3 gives 21.2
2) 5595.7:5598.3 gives 21.7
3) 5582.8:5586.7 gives 21.4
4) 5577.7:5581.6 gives 22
